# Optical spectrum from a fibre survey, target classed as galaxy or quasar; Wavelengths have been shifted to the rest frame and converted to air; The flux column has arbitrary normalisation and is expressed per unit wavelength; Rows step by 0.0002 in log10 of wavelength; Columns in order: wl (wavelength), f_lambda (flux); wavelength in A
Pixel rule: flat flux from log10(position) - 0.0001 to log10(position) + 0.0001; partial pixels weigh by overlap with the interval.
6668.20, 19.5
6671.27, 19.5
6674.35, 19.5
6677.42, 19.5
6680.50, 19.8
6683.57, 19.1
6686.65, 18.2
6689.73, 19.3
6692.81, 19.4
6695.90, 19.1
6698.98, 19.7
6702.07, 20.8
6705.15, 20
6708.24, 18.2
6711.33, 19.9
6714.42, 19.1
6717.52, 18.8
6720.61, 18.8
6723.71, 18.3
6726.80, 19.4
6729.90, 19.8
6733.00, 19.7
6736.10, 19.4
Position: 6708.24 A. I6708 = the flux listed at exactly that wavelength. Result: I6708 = 18.2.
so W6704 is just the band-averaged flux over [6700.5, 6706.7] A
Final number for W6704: 20.4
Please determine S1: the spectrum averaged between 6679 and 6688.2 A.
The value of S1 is 19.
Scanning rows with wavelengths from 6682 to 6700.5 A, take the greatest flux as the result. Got 19.7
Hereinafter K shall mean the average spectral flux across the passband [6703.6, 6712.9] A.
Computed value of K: 19.4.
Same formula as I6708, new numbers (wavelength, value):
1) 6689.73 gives 19.3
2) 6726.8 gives 19.4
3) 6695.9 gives 19.1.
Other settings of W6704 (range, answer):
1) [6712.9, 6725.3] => 18.8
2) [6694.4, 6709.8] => 19.6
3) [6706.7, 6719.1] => 19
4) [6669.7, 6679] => 19.5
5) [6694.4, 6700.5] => 19.4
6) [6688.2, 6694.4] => 19.3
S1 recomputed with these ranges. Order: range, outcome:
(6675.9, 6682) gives 19.6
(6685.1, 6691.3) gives 18.8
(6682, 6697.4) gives 19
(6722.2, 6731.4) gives 19.2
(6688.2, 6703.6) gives 19.7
